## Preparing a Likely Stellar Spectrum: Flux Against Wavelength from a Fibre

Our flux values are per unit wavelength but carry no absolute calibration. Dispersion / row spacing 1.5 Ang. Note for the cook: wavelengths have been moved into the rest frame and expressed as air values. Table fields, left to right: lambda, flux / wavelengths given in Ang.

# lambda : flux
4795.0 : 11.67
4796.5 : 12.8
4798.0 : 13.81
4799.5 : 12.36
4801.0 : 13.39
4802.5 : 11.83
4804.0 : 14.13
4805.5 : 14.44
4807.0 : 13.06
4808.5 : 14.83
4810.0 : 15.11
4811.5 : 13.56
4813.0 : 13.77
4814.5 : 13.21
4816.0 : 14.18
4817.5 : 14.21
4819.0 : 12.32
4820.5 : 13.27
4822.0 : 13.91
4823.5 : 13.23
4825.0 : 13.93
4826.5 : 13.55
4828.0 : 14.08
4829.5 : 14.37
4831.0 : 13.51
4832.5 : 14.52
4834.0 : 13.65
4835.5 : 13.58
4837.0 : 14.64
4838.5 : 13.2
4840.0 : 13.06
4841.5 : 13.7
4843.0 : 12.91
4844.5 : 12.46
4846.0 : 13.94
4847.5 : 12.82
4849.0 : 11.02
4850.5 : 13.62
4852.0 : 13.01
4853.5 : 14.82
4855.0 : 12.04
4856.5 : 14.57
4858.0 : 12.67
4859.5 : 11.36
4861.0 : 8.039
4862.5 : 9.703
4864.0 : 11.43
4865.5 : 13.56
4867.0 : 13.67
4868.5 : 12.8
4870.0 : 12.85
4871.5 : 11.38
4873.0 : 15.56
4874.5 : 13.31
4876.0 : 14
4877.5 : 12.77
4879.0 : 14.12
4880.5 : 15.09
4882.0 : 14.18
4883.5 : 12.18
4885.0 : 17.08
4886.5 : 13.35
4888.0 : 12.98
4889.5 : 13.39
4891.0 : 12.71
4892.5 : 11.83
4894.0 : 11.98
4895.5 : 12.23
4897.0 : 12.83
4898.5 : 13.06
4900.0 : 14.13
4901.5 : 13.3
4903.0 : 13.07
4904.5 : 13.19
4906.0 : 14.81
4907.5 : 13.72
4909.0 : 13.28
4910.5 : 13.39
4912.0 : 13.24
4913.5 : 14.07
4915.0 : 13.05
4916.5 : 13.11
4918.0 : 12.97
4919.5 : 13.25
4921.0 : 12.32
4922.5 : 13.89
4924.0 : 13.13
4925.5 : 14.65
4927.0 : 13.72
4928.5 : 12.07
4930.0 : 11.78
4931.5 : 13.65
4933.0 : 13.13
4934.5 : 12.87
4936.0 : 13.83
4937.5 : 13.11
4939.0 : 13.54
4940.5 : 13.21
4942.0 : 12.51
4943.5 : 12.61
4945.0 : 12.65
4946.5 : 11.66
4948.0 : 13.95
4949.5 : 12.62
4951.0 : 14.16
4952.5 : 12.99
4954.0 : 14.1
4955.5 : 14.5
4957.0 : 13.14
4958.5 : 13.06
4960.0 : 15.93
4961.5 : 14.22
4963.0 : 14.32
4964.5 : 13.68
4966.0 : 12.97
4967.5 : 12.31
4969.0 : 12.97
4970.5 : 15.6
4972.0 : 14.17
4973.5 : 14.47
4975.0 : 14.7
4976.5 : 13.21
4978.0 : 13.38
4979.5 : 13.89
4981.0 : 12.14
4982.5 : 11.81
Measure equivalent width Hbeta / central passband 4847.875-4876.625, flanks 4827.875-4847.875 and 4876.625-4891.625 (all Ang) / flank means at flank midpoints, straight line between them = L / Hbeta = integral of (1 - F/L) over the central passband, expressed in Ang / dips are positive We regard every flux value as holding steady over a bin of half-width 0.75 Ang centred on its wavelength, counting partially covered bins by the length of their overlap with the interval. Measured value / 2.3 Ang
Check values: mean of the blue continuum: 13.6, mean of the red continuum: 13.8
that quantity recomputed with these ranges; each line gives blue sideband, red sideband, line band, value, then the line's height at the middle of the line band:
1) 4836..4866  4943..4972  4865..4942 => -1.4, 13.1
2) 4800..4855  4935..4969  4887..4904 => 0.7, 13.5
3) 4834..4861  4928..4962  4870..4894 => -0.8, 13.1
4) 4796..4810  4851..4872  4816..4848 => -1.7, 12.9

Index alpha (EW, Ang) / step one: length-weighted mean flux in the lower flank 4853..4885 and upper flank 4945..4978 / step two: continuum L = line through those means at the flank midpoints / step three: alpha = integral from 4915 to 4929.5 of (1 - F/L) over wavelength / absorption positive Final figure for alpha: 0.2 Ang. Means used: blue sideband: 12.9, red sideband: 13.7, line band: 13.2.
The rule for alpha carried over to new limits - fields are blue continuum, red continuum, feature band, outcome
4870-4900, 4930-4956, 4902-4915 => -0.3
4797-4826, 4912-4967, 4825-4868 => 1.7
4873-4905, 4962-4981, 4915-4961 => 1.2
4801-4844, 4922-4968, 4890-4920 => 0.7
